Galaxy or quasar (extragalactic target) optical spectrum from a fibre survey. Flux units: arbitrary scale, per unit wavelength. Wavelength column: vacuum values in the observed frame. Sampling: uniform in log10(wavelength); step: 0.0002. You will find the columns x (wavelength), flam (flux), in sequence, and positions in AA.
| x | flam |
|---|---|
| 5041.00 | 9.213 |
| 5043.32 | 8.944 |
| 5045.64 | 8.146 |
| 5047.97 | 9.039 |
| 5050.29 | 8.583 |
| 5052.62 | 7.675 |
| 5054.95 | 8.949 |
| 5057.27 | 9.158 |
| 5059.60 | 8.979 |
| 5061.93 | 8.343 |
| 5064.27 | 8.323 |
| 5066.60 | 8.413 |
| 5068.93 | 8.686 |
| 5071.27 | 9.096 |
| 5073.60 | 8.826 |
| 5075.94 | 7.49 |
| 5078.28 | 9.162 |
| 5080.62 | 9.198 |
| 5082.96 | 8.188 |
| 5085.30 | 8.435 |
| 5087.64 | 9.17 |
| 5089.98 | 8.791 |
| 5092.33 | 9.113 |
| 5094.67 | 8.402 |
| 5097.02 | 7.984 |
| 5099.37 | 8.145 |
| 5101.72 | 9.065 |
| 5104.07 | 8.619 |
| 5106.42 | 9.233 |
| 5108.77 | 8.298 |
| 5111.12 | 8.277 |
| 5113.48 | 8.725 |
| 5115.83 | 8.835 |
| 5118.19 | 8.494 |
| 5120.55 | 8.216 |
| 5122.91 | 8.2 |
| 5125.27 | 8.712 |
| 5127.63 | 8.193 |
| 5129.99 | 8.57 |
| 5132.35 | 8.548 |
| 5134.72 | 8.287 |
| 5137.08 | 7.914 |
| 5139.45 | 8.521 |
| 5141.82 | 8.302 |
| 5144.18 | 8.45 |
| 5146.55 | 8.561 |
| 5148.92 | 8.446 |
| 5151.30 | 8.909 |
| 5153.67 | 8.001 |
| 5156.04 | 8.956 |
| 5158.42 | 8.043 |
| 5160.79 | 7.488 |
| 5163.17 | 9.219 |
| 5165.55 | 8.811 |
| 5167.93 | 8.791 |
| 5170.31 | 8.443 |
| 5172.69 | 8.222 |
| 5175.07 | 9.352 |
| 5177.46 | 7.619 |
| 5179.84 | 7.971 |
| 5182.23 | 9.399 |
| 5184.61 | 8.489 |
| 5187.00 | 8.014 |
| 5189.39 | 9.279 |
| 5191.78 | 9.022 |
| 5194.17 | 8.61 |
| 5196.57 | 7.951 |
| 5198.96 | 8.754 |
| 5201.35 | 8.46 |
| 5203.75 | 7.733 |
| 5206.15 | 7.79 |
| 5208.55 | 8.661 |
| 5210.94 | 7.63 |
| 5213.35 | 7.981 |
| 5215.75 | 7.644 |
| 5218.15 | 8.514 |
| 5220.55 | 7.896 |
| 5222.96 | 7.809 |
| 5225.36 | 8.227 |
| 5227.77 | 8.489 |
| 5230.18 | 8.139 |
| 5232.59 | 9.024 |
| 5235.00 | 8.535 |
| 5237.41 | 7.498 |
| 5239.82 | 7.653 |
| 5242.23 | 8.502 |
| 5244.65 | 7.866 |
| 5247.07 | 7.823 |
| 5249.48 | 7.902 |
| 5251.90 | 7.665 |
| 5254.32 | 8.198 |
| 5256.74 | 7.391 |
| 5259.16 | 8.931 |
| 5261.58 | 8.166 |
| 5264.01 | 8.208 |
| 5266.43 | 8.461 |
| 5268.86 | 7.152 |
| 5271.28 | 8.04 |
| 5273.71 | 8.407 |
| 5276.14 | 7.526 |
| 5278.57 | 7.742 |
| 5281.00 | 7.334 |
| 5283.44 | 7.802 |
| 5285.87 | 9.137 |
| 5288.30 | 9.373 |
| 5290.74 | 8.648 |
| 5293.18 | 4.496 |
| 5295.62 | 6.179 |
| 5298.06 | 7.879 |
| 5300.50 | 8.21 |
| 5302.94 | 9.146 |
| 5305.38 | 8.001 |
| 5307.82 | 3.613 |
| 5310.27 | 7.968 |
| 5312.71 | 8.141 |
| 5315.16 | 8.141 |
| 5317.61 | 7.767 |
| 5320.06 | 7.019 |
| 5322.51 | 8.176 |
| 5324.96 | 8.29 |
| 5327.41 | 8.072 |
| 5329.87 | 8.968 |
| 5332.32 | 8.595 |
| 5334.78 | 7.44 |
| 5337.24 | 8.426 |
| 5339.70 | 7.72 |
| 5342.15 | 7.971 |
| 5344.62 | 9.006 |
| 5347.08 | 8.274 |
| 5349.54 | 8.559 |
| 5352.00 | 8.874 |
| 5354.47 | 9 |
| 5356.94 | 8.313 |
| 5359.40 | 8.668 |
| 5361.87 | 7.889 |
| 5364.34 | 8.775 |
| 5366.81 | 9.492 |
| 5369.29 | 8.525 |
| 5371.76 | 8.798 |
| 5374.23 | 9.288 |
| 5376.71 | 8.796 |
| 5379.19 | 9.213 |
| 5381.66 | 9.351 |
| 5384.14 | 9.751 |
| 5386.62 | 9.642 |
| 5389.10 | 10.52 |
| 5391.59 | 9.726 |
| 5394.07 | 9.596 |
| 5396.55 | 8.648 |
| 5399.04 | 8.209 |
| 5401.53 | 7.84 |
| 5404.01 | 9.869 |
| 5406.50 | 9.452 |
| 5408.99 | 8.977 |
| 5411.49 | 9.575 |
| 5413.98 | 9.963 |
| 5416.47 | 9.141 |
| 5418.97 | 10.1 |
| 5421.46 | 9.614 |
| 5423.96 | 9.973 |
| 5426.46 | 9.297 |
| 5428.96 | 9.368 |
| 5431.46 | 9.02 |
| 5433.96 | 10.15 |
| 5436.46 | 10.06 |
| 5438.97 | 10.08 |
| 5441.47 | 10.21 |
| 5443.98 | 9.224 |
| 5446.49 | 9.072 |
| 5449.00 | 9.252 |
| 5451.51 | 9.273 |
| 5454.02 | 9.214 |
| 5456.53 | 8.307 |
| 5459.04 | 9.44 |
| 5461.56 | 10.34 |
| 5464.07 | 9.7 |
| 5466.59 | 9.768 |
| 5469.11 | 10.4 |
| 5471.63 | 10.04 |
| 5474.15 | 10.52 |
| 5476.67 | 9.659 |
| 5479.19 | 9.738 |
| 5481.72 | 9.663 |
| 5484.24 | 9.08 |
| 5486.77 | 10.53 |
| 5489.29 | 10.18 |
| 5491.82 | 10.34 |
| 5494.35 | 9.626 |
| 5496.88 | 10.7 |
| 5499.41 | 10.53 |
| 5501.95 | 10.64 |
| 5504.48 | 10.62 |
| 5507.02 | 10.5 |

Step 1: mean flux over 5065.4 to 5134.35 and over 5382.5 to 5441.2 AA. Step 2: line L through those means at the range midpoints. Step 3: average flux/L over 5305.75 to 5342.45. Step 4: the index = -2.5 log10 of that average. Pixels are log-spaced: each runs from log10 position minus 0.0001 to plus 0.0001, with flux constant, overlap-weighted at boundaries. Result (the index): 0.19 mag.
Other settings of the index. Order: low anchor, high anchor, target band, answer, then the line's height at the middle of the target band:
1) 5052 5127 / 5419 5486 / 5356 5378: 0.08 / 9.4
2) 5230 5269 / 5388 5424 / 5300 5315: 0.14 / 8.57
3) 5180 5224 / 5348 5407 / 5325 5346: 0.07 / 8.85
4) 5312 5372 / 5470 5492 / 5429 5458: 0.01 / 9.53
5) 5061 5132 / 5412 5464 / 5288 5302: 0.23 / 9.15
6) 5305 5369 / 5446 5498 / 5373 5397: -0.09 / 8.71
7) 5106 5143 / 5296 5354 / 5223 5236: -0.03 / 8.21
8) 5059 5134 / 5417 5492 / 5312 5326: 0.17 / 9.28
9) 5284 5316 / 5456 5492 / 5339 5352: -0.02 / 8.2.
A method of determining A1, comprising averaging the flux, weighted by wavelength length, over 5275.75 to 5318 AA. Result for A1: 7.61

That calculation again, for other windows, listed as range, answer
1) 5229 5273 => 8.07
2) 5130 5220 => 8.4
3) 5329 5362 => 8.42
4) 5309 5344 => 8.06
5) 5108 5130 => 8.45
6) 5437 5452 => 9.55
